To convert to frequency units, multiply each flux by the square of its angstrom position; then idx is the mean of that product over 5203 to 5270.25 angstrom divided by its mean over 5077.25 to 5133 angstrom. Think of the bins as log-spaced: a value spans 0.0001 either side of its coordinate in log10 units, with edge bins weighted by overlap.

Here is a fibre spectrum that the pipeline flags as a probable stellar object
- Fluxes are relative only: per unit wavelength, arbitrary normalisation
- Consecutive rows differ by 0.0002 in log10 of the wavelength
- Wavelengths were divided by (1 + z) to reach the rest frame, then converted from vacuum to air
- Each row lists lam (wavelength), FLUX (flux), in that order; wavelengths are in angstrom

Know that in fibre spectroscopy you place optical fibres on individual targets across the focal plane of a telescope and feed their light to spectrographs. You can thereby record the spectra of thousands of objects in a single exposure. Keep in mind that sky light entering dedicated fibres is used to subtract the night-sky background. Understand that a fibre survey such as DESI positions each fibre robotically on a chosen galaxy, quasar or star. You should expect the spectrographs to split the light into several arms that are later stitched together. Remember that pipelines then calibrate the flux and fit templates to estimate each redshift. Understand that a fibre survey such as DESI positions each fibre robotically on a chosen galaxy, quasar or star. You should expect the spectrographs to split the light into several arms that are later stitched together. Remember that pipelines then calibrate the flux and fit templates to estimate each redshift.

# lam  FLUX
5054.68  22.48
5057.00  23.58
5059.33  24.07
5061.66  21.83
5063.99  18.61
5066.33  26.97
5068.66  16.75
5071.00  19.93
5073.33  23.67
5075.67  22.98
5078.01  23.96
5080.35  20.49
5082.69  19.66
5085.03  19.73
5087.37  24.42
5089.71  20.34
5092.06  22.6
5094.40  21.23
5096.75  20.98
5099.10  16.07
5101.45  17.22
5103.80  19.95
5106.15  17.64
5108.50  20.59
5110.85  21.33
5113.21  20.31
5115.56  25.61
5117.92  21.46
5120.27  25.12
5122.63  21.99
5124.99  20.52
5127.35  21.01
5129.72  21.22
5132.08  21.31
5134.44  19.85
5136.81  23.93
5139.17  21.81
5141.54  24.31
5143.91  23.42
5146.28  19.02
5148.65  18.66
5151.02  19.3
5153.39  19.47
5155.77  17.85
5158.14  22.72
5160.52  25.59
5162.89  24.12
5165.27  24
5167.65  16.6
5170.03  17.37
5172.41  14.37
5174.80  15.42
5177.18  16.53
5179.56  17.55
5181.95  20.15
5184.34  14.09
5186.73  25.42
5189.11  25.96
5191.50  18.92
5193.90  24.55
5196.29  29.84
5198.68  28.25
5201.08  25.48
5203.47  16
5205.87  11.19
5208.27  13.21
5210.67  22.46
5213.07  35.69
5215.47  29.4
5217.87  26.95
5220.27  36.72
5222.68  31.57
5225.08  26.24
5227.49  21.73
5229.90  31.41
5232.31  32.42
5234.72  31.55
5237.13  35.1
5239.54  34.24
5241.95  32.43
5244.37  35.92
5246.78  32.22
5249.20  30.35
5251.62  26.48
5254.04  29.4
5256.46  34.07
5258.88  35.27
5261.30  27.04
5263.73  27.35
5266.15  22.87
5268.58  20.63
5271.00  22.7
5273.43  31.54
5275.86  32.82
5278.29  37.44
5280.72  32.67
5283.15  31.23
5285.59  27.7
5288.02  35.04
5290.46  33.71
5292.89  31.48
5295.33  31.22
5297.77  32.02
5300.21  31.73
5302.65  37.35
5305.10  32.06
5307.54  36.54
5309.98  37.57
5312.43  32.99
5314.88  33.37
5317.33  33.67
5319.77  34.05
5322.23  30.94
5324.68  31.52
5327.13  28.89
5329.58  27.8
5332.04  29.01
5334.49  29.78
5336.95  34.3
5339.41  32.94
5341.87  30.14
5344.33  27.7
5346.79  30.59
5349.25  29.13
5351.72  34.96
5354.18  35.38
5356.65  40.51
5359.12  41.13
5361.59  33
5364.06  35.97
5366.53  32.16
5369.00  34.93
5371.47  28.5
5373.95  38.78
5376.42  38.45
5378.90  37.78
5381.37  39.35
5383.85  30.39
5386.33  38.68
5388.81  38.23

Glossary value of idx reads 1.4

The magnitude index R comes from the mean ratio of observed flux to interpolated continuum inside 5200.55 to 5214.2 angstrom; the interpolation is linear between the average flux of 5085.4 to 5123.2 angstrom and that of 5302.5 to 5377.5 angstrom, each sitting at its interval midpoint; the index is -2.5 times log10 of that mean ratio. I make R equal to 0.28 mag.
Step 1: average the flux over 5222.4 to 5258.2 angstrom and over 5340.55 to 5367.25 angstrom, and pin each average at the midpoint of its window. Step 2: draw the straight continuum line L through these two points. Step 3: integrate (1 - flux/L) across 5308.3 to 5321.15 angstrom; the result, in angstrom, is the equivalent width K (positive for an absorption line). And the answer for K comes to -0.61 angstrom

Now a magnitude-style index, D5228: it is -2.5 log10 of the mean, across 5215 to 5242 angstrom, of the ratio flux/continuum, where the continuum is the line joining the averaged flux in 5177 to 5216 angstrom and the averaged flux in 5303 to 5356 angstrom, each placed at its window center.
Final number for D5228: -0.25 mag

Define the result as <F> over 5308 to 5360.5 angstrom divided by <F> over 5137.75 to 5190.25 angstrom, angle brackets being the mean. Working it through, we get 1.6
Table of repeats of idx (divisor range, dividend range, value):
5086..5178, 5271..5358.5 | 1.69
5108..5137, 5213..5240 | 1.47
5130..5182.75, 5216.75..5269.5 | 1.55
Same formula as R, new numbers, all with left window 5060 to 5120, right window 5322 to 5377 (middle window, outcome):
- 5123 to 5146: 0.06 mag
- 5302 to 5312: -0.15 mag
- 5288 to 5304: -0.09 mag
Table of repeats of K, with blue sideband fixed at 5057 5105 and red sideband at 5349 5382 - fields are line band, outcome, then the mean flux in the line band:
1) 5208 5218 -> 0.5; 26.5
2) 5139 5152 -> 1.8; 21.1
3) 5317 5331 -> 1.1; 31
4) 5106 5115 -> 0.8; 20.6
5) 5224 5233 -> 0.3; 27.7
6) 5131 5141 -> 0.9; 21.9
